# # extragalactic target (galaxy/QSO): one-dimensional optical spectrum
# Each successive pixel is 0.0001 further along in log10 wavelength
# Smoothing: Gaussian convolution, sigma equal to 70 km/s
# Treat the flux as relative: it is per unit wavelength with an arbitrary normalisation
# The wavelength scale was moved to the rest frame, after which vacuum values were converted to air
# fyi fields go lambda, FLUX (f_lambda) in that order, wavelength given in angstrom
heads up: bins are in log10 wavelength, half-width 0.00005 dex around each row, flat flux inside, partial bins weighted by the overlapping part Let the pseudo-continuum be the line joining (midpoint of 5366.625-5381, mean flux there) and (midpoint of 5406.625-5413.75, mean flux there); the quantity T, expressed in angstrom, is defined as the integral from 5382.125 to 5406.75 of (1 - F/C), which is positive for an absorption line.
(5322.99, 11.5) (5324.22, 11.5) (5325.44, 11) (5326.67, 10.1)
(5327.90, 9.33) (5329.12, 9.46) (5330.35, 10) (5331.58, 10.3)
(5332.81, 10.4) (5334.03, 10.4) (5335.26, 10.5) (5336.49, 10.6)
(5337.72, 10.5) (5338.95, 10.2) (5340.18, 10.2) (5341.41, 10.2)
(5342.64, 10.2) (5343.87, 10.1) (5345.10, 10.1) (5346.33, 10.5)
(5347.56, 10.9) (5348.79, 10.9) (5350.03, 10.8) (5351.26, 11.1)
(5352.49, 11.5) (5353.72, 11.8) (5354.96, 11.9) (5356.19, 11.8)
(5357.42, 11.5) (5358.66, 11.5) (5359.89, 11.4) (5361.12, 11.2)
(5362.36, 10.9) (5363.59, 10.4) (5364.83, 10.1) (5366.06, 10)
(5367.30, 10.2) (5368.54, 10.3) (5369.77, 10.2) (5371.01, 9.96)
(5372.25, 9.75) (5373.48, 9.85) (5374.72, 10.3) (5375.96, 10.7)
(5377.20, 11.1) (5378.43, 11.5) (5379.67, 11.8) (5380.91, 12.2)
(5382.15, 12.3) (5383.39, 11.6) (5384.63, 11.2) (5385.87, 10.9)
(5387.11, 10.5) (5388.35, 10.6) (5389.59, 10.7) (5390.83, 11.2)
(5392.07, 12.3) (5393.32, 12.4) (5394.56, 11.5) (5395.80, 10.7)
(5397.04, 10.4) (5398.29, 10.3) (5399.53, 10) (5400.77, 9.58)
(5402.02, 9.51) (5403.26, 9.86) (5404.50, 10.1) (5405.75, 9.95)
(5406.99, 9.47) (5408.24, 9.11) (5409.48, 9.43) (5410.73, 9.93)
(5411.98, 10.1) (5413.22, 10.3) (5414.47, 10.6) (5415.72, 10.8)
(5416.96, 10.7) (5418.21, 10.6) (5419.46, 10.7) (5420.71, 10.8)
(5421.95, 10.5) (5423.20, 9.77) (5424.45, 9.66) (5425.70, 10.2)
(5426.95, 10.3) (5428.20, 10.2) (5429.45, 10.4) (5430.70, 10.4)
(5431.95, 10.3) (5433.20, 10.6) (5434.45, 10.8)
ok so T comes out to -1.5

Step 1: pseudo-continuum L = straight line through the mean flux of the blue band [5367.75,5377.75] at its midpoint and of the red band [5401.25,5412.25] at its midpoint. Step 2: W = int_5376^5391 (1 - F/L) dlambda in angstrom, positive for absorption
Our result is -1.8 angstrom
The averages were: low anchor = 10.3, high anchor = 9.7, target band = 11.3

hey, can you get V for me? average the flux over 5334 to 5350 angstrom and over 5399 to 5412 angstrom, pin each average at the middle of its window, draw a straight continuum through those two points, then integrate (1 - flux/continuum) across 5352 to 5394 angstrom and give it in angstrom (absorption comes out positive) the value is -4.1 angstrom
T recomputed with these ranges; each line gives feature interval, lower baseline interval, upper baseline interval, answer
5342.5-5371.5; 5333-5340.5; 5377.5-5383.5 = 0.7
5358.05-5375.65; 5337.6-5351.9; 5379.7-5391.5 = 0.8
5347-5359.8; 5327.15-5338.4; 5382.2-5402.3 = -1.2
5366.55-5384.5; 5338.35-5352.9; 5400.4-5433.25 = -0.8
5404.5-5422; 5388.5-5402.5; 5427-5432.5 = 0.6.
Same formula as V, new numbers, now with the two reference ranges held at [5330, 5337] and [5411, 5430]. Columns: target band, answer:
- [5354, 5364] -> -0.9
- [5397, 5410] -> 0.8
